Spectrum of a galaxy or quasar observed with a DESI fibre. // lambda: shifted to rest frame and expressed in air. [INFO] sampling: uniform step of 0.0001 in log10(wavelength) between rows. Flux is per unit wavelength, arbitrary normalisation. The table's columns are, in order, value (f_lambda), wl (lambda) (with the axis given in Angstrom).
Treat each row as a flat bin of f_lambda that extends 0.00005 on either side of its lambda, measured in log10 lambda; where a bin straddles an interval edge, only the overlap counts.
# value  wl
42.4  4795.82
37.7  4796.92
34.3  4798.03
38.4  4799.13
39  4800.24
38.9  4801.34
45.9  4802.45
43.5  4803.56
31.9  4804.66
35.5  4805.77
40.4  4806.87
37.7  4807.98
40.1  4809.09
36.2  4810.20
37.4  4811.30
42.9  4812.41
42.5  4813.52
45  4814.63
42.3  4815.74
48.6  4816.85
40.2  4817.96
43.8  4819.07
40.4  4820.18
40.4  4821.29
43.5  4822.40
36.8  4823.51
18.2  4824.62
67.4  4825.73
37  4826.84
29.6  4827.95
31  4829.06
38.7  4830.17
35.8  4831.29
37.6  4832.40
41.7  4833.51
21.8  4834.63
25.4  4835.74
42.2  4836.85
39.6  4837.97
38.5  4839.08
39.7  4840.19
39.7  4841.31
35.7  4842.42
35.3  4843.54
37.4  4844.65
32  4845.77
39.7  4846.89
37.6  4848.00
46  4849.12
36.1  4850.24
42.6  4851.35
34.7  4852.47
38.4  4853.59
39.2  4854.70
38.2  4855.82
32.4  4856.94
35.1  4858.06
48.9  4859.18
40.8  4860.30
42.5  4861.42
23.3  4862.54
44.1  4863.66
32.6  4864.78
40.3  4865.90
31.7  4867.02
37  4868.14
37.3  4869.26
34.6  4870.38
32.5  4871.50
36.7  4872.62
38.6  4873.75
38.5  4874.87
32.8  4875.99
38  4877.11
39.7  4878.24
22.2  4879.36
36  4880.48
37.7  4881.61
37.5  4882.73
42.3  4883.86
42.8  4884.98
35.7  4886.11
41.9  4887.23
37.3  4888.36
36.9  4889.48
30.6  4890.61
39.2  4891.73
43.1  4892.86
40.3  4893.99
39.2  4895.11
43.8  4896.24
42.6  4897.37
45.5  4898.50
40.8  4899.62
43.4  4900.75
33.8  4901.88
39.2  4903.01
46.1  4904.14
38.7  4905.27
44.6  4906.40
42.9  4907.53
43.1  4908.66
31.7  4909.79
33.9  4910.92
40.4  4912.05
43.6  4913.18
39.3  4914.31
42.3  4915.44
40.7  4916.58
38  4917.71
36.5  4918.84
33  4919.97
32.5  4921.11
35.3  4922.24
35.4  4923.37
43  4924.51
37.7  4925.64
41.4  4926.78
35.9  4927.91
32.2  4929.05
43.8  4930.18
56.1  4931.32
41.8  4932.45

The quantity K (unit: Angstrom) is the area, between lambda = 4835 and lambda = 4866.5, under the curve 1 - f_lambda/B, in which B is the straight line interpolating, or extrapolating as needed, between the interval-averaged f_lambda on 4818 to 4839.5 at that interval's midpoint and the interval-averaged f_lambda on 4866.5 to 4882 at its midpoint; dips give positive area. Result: -1.2 Angstrom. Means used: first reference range 37.4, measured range 37.7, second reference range 35.2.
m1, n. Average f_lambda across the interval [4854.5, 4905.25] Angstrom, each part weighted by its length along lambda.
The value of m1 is 38.1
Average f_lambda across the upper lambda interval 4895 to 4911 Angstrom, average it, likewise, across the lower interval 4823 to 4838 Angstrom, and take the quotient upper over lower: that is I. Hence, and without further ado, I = 1.14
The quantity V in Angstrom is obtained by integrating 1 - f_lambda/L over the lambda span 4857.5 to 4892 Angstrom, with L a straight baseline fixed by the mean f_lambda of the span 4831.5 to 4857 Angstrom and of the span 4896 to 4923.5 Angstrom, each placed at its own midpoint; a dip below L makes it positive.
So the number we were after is 1.2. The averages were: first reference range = 37.1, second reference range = 39.5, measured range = 36.9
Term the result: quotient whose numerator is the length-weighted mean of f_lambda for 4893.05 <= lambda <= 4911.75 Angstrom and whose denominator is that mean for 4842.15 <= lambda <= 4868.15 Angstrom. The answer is 1.1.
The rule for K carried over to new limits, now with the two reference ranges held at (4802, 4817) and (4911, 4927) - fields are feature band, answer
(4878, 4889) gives 0.5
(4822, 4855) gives 2.2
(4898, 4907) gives -0.7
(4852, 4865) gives 0.6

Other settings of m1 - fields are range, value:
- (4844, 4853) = 38.2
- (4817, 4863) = 37.8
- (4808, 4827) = 41.3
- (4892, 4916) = 40.9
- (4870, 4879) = 36.1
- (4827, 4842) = 35.5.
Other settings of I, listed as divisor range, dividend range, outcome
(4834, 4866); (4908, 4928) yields 1.02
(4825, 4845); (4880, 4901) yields 1.07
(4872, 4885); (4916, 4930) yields 1.01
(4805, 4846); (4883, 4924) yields 1.03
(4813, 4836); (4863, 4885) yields 0.94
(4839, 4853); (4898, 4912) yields 1.06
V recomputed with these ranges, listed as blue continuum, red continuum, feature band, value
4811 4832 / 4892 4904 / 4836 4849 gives 0.8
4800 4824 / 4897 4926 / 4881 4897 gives 0.2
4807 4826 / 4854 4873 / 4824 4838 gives 1.4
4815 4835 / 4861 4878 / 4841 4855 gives -0.2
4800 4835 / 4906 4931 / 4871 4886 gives 0.9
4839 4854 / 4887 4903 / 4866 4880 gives 1.4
